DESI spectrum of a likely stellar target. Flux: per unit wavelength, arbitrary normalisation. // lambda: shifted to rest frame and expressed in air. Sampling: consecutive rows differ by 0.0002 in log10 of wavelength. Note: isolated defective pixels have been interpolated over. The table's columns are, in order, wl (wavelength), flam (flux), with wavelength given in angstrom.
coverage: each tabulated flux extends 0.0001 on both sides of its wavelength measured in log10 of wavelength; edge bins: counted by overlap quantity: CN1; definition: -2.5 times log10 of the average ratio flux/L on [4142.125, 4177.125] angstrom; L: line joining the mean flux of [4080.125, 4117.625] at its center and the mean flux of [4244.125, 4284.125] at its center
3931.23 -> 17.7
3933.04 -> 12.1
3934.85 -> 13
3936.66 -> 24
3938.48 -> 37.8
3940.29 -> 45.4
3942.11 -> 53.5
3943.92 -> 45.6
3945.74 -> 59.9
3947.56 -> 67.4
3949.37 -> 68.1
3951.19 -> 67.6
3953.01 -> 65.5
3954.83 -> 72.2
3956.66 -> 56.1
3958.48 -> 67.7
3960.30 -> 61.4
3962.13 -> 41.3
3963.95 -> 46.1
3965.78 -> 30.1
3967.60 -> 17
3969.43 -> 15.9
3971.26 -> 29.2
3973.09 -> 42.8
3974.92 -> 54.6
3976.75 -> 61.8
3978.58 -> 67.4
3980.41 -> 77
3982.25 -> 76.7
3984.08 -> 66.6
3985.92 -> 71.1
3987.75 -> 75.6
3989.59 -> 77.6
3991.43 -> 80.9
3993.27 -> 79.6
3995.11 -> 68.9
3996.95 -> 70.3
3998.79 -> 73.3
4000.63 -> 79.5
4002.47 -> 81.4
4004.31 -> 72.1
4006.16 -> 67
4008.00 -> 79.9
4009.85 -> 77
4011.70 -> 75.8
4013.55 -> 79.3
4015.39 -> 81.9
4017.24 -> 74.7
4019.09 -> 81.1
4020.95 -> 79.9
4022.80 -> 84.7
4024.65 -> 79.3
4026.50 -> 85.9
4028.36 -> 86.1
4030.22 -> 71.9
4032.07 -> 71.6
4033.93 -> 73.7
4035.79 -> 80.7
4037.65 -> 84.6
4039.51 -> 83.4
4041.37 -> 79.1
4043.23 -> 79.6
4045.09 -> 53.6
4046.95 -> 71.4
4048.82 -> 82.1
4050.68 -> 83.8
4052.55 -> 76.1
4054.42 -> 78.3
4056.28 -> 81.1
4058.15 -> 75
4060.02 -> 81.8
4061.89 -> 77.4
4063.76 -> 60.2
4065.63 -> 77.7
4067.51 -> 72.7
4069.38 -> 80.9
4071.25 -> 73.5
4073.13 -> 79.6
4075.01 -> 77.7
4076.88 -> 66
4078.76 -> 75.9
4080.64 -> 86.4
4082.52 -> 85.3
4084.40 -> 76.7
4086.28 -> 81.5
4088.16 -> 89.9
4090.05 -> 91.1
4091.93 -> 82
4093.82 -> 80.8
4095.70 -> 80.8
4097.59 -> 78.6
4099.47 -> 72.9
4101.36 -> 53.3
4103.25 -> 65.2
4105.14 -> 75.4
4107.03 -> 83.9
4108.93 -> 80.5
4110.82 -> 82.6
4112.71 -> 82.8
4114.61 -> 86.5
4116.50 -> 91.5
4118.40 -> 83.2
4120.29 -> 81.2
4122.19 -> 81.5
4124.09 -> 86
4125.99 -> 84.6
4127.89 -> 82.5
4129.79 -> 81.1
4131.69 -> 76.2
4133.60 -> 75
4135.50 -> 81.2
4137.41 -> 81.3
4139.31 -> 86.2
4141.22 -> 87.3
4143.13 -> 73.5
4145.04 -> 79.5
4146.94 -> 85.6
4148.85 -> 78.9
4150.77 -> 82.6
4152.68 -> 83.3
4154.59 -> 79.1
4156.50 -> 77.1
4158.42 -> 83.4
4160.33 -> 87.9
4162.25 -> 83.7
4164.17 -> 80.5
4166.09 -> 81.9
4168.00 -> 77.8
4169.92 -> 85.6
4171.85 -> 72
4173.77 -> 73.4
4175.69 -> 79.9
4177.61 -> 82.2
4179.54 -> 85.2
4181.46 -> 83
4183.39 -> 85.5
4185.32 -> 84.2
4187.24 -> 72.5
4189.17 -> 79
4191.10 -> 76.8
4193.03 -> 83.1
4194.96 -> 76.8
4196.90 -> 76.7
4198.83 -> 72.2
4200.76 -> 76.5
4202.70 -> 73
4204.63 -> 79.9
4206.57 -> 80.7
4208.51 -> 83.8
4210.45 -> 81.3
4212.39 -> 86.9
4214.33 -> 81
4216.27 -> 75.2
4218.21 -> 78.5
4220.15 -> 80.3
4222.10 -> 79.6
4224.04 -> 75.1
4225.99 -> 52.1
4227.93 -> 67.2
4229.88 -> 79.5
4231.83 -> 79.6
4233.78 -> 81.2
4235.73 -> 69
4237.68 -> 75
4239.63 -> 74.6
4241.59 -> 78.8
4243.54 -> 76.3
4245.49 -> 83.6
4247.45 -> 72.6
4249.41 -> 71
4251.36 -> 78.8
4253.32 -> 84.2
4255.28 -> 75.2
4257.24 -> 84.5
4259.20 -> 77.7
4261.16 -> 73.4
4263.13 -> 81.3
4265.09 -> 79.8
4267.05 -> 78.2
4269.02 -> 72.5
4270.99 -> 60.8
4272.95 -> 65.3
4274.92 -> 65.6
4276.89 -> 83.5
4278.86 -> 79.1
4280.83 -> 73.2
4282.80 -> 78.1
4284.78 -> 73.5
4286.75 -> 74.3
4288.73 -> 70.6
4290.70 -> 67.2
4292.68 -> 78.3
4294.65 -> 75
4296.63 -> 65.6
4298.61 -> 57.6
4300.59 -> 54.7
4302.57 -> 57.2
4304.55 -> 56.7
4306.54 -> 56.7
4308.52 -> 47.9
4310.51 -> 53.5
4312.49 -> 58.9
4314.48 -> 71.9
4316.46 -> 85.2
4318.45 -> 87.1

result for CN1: -0.02 mag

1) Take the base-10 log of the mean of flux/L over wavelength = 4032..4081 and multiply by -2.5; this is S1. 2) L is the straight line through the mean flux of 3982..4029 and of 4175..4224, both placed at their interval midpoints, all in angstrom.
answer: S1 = 0.02 mag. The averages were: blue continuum 77.1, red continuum 79.7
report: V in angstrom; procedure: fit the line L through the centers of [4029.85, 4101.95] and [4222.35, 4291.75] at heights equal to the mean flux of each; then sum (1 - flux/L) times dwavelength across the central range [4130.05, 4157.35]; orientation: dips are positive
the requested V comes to -1.53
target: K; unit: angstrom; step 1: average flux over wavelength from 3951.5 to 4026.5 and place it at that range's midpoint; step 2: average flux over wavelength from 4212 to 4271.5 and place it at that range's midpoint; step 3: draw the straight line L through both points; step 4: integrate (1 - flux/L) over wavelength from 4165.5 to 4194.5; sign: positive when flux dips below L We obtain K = -2.4 angstrom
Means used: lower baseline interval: 66.3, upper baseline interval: 76.3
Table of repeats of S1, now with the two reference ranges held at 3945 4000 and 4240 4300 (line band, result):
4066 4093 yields -0.22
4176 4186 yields -0.19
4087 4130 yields -0.21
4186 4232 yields -0.08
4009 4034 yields -0.25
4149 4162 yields -0.19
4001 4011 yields -0.22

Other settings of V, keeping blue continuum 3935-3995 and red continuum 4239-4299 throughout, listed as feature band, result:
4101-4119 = -3.96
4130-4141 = -2.33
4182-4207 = -2.91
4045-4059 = -3.45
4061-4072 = -2.03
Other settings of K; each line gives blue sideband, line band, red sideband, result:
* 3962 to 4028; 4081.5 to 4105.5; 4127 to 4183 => -0.8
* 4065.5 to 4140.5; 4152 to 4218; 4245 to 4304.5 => -3.1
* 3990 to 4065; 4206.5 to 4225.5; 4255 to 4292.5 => -1.1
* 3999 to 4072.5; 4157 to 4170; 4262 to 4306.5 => -1.6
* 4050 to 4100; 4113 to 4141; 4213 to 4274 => -1.8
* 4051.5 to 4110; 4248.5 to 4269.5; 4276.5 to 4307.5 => -2.4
